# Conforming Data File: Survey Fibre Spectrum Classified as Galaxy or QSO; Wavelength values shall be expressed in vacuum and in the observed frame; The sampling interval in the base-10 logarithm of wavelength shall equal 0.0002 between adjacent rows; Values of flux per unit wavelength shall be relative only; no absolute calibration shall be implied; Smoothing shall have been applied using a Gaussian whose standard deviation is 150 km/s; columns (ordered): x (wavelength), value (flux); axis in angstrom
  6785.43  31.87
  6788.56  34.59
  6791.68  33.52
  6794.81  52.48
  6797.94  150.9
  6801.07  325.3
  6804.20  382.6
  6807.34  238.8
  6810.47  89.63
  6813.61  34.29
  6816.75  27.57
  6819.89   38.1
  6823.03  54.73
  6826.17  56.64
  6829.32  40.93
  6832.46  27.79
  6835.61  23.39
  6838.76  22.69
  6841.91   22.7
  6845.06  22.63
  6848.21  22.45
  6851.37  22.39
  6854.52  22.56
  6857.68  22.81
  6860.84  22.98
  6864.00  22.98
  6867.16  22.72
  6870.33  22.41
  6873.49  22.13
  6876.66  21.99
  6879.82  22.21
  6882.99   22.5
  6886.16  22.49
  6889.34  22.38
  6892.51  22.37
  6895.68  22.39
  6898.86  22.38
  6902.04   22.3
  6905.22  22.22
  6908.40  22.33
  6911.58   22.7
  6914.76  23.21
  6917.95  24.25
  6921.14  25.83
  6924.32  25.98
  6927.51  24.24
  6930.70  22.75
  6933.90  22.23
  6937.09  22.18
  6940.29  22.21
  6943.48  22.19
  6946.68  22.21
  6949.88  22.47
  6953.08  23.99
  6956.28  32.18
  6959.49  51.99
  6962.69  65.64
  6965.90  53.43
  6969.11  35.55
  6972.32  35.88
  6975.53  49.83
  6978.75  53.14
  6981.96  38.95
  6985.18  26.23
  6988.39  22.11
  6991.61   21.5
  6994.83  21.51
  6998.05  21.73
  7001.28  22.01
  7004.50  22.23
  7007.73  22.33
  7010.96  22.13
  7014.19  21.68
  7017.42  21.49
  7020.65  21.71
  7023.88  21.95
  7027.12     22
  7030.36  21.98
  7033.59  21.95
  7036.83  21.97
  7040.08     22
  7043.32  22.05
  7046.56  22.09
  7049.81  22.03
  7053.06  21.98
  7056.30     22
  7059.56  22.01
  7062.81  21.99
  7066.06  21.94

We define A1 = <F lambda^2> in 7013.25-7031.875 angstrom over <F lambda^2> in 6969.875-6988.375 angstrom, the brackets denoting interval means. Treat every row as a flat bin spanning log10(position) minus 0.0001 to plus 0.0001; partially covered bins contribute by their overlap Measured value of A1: 0.57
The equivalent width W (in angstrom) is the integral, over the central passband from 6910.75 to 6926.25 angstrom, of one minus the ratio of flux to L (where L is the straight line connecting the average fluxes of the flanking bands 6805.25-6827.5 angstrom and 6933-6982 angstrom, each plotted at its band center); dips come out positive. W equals 7.80 angstrom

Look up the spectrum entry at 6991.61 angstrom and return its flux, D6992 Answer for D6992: 21.5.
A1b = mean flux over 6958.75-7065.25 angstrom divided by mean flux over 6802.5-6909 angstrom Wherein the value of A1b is 0.6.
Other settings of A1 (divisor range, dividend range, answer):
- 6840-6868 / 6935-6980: 1.65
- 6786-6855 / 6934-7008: 0.42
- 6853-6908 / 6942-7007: 1.51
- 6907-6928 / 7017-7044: 0.94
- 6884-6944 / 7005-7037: 0.98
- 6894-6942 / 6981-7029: 1.02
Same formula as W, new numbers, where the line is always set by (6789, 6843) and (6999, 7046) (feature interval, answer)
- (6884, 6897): 8.7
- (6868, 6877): 6.3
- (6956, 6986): -3.8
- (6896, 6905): 5.9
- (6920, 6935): 8.5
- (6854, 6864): 7.1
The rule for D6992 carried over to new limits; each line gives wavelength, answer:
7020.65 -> 21.71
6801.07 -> 325.3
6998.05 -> 21.73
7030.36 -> 21.98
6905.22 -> 22.22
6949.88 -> 22.47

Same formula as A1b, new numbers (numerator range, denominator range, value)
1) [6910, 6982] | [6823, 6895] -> 1.25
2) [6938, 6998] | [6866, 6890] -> 1.52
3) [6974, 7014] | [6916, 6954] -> 1.21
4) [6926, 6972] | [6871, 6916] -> 1.42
